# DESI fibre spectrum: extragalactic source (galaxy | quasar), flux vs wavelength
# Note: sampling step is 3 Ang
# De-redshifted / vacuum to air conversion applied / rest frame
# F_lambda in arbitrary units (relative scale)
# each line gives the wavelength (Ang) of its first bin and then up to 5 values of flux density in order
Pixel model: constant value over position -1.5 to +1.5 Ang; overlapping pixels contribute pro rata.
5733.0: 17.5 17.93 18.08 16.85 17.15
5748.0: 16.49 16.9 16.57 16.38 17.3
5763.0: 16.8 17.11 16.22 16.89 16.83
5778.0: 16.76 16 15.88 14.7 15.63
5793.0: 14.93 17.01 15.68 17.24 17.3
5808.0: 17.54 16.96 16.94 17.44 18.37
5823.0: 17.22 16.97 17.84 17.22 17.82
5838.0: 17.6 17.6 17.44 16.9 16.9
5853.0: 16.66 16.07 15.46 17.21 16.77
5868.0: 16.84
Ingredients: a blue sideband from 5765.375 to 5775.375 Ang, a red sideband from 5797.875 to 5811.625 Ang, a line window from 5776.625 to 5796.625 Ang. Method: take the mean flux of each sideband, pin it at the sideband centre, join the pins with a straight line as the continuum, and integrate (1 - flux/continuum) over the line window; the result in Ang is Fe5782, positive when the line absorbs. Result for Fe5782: 1.3 Ang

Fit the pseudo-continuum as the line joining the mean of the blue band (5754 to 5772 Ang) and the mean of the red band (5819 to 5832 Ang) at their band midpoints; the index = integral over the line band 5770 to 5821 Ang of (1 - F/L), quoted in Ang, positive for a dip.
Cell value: 1.7 Ang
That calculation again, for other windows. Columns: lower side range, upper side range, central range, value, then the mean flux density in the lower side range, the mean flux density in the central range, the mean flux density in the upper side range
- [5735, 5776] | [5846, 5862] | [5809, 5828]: -0.80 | 17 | 17.3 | 16.5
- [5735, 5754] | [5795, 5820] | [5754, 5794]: 1.96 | 17.2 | 16.3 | 17.1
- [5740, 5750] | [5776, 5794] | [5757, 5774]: -0.56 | 16.9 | 16.8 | 15.7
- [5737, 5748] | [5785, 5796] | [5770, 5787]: -0.48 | 17.3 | 16.3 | 15.4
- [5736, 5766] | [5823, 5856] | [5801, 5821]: -0.25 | 17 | 17.4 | 17.2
